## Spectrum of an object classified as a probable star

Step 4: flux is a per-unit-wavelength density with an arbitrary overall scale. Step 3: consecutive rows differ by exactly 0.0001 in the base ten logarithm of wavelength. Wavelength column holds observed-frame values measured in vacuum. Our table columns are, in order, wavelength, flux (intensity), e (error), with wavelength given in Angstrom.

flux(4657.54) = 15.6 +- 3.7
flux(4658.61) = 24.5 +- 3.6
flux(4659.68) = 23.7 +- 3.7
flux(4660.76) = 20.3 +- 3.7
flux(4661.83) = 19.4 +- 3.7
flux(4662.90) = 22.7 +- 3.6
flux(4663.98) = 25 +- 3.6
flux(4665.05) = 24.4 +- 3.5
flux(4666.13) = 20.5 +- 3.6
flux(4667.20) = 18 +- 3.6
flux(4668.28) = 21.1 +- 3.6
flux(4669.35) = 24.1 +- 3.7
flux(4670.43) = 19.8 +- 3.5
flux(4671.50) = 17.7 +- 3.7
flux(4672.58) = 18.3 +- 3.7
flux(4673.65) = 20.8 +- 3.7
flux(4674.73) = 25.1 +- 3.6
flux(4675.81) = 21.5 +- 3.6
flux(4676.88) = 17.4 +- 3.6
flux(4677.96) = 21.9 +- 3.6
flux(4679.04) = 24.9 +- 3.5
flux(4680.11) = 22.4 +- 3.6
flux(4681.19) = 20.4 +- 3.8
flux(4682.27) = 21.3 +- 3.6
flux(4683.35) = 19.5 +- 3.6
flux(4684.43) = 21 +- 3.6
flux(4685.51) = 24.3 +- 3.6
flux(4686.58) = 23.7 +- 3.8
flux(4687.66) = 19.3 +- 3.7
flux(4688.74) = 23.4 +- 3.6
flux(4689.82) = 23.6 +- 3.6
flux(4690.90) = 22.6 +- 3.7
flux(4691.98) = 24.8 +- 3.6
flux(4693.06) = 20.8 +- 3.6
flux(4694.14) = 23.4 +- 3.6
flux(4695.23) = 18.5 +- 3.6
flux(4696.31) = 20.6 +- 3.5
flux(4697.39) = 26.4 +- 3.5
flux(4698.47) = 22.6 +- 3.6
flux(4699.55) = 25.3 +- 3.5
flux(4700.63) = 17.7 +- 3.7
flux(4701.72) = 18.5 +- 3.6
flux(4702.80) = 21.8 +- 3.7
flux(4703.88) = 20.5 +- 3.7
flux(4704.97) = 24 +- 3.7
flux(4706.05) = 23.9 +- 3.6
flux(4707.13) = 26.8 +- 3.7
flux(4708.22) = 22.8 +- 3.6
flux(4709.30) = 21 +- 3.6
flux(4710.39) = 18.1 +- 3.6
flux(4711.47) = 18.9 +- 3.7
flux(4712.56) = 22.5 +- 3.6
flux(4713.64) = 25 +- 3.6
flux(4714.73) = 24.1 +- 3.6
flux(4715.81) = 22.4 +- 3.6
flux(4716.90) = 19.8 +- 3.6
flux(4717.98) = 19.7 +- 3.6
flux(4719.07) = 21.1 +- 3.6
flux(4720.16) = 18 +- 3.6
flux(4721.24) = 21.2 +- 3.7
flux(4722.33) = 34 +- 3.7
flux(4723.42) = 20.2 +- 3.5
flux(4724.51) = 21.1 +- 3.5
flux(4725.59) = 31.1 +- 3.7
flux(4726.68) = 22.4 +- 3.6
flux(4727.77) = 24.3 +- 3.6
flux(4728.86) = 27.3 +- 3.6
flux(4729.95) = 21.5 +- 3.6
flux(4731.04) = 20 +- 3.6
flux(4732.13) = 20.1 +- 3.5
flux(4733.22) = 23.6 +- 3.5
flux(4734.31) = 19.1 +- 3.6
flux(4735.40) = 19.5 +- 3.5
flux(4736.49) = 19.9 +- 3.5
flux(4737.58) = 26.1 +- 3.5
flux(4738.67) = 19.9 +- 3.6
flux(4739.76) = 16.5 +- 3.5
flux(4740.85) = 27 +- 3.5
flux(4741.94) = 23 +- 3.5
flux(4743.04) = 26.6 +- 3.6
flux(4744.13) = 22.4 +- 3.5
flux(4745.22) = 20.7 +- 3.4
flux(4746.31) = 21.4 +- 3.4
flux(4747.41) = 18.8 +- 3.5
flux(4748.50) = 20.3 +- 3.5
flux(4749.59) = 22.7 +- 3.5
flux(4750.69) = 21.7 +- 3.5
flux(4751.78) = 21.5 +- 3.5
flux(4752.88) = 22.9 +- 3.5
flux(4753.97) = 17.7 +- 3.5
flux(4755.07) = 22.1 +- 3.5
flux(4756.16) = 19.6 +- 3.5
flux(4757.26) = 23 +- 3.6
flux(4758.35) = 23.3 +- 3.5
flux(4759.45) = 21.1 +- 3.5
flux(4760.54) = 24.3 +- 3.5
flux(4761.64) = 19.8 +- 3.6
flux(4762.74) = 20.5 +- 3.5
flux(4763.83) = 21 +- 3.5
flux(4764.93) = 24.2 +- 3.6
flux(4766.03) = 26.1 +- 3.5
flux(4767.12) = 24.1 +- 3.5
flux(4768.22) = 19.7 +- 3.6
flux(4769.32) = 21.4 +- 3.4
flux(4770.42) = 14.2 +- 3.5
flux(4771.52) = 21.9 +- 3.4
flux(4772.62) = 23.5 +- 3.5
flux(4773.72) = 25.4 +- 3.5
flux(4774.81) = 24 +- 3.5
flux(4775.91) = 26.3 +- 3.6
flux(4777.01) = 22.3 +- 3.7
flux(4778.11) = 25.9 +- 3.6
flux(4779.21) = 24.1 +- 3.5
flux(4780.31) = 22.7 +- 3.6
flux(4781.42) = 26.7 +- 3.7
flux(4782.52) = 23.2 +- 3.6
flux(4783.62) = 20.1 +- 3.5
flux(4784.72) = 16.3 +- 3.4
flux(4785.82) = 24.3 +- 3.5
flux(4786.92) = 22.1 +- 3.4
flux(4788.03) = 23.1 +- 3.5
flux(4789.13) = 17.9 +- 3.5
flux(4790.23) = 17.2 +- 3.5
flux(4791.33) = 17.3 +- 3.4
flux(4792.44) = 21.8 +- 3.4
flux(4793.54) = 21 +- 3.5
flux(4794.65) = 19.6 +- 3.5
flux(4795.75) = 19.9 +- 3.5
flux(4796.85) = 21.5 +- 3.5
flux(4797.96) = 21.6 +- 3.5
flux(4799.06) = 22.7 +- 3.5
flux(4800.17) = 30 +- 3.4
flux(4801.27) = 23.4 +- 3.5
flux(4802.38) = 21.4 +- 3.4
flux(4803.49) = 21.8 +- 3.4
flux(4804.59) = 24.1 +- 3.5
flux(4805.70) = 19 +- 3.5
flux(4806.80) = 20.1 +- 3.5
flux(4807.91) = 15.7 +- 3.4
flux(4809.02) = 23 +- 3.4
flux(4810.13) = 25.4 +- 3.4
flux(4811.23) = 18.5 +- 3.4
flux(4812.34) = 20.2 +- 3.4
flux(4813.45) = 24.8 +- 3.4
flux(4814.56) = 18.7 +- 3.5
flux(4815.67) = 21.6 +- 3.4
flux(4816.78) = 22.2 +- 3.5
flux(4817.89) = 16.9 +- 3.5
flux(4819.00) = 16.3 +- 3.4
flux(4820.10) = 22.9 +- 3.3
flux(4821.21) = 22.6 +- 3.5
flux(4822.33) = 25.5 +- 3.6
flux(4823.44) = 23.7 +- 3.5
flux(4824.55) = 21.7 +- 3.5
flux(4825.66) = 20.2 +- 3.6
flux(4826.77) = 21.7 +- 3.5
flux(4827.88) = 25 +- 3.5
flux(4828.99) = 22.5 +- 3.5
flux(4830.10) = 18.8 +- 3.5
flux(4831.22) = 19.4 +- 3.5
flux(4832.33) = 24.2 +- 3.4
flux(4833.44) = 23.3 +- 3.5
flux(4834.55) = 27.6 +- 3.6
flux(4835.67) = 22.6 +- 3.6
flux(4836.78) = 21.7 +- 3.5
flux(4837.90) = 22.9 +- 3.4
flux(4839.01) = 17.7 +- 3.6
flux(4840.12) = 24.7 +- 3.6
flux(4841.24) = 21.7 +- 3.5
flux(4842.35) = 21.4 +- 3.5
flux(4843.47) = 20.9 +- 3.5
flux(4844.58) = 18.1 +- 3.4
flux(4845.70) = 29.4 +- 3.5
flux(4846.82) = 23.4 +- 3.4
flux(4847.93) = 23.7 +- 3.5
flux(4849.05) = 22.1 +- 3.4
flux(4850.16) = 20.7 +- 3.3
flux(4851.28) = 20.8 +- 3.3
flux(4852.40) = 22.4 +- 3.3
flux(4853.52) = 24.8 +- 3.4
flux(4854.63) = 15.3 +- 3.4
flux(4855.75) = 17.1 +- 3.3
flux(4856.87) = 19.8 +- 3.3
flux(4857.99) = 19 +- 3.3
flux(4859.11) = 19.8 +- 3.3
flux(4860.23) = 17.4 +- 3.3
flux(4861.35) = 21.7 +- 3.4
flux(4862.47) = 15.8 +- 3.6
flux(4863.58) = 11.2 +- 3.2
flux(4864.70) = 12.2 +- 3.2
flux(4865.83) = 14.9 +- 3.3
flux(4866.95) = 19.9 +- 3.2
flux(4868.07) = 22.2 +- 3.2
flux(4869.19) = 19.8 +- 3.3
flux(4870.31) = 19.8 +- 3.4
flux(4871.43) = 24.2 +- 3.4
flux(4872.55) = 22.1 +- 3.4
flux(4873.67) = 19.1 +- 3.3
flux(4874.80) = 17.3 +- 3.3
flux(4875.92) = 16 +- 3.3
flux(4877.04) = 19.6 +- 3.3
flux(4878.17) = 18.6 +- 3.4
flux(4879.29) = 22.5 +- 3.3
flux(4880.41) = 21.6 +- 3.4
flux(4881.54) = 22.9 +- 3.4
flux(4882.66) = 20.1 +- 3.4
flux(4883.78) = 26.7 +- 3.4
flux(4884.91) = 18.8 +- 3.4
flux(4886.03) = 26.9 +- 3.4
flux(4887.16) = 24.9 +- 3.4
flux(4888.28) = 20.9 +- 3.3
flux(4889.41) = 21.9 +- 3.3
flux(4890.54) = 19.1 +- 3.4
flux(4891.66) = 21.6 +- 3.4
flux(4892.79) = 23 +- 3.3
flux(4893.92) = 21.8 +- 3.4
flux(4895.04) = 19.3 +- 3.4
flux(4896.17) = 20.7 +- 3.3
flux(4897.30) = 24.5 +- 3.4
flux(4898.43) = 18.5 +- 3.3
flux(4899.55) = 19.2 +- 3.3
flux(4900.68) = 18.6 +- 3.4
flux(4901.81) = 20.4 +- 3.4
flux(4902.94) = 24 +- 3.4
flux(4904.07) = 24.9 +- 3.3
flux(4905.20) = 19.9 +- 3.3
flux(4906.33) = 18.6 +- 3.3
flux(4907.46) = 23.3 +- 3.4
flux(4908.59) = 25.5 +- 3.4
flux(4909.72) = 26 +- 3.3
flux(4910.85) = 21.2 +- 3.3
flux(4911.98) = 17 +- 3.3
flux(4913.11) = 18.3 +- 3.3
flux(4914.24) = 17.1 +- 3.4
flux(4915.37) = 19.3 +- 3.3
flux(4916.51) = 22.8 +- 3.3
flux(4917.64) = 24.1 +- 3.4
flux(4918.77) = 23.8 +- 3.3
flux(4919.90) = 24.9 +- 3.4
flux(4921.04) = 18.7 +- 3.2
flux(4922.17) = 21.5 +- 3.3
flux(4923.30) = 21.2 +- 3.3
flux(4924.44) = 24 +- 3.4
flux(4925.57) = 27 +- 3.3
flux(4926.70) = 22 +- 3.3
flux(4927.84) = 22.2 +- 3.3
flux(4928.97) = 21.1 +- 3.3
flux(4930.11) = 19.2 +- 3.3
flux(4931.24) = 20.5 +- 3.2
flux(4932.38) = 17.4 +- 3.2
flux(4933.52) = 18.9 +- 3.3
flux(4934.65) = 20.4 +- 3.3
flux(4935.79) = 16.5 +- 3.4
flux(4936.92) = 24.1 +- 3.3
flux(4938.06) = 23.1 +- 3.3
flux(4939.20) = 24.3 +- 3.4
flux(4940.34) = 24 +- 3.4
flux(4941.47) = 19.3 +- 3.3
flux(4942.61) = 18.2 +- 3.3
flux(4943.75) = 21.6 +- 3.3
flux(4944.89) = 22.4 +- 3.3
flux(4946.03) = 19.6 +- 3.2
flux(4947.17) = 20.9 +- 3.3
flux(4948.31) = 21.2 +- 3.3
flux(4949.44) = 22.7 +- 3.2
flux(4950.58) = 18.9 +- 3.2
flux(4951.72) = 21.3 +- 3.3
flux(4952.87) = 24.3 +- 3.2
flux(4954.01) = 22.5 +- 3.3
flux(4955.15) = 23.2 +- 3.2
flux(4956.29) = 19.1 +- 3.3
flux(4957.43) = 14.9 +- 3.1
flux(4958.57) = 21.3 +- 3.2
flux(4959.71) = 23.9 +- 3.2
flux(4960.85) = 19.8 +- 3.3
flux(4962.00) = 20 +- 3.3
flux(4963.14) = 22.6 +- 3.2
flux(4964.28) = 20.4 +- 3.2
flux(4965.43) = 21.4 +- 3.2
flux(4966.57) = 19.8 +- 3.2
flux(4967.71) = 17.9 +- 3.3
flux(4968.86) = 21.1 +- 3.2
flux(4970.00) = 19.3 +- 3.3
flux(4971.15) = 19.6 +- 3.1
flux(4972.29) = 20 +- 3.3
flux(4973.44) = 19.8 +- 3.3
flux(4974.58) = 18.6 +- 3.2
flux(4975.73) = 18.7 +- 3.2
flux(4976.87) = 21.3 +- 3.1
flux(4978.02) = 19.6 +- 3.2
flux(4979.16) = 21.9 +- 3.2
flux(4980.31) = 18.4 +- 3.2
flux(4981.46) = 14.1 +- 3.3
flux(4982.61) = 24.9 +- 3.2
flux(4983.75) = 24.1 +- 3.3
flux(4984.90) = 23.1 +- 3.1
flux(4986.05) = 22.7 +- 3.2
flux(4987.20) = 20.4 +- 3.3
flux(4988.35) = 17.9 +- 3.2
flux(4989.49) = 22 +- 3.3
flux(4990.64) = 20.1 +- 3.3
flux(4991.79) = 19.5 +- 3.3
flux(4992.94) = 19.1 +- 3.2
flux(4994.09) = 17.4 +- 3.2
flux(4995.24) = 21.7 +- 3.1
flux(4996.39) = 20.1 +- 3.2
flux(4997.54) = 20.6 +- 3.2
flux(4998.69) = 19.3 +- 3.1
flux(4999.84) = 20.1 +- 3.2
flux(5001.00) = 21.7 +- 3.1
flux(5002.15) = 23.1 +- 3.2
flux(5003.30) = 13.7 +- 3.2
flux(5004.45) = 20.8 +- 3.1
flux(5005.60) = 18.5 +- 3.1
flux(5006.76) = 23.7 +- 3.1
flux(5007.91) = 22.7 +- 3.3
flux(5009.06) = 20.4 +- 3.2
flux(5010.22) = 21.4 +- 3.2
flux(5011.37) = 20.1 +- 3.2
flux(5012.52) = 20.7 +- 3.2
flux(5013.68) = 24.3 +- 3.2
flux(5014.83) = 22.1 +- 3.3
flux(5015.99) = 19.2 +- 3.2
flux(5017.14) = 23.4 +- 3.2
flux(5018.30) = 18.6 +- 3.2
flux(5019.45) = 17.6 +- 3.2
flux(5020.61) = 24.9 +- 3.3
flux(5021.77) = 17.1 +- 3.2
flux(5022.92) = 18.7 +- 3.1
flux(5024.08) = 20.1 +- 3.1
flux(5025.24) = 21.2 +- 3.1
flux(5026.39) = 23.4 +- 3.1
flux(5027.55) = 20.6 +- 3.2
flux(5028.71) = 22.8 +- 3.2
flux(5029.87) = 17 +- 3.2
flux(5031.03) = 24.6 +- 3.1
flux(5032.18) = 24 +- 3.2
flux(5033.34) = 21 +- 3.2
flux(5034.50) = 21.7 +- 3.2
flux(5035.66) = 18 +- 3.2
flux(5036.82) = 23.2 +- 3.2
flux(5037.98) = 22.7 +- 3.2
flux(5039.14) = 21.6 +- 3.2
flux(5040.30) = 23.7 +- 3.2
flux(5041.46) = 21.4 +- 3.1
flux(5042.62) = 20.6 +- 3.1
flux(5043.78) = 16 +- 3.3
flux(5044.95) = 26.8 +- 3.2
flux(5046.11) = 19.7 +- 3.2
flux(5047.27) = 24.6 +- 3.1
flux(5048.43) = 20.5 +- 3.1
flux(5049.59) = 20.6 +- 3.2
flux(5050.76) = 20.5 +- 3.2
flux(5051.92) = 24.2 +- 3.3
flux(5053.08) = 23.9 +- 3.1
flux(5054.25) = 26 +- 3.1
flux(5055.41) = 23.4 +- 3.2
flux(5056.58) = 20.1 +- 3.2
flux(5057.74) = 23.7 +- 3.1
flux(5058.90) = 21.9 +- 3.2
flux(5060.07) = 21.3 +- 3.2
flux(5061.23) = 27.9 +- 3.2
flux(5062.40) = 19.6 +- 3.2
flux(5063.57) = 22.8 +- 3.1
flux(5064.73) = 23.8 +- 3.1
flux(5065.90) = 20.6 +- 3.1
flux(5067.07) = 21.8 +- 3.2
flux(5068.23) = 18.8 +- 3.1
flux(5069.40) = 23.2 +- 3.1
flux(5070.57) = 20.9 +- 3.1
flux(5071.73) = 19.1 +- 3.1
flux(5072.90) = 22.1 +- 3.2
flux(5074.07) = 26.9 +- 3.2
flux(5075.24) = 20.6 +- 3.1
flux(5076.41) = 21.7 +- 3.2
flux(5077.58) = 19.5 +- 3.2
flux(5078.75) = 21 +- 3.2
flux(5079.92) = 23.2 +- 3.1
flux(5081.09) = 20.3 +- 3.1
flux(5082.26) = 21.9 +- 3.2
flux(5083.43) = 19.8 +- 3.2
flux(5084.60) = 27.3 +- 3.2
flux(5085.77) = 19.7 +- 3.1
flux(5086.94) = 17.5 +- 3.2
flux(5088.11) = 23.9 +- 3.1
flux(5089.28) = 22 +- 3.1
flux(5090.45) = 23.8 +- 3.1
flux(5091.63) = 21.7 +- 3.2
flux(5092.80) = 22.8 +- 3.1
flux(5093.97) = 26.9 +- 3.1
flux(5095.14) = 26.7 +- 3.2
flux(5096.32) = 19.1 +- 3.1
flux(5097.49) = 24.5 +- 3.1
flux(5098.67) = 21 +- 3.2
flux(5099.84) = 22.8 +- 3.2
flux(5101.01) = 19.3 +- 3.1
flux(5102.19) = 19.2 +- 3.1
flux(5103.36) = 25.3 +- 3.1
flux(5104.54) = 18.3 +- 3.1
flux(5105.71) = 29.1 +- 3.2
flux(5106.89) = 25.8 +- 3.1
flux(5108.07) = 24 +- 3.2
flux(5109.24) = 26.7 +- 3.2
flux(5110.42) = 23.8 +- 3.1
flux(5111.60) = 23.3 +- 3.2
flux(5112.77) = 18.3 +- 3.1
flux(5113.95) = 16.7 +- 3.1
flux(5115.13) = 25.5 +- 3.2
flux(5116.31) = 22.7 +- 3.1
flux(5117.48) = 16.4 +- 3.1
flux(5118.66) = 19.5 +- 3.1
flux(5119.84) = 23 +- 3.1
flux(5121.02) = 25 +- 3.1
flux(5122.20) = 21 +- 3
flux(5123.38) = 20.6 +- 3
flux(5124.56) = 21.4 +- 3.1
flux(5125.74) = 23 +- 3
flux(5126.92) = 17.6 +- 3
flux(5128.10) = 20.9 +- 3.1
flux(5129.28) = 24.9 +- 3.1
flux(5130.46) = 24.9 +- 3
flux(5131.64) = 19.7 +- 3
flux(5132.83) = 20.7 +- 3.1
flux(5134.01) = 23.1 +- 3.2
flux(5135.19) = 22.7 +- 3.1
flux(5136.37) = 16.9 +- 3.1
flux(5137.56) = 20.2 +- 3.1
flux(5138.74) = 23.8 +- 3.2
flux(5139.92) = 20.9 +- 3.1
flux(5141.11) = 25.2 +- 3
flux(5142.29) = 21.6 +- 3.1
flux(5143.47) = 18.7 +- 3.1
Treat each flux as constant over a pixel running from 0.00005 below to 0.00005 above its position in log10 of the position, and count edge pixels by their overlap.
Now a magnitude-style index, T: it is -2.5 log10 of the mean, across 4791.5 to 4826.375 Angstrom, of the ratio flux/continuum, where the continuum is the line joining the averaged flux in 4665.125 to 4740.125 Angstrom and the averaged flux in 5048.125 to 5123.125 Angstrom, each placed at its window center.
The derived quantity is 0.025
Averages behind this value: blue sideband 21.9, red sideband 22.3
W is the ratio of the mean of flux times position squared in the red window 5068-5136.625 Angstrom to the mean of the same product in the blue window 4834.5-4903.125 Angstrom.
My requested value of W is 1.17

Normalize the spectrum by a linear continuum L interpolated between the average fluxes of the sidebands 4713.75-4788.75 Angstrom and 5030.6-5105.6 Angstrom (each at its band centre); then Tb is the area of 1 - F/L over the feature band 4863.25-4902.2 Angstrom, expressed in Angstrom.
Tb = 3.3 Angstrom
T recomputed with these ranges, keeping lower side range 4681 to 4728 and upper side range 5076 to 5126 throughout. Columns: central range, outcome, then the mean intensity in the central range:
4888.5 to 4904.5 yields 0.05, 21.2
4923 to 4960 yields 0.05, 21.2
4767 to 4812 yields 0.03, 21.8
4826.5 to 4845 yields 0.01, 22.1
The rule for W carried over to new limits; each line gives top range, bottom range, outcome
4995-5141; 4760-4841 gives 1.11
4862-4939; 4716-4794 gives 1.00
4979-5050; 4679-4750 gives 1.07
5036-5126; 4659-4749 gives 1.18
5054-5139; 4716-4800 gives 1.15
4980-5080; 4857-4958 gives 1.08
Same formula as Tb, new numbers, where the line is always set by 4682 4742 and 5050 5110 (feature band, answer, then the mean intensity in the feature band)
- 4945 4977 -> 2.7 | 20.5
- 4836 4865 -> 2.6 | 20.3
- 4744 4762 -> 0.7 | 21.4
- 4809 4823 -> 0.6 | 21.4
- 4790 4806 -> 0.5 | 21.6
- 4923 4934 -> 0.5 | 21.4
